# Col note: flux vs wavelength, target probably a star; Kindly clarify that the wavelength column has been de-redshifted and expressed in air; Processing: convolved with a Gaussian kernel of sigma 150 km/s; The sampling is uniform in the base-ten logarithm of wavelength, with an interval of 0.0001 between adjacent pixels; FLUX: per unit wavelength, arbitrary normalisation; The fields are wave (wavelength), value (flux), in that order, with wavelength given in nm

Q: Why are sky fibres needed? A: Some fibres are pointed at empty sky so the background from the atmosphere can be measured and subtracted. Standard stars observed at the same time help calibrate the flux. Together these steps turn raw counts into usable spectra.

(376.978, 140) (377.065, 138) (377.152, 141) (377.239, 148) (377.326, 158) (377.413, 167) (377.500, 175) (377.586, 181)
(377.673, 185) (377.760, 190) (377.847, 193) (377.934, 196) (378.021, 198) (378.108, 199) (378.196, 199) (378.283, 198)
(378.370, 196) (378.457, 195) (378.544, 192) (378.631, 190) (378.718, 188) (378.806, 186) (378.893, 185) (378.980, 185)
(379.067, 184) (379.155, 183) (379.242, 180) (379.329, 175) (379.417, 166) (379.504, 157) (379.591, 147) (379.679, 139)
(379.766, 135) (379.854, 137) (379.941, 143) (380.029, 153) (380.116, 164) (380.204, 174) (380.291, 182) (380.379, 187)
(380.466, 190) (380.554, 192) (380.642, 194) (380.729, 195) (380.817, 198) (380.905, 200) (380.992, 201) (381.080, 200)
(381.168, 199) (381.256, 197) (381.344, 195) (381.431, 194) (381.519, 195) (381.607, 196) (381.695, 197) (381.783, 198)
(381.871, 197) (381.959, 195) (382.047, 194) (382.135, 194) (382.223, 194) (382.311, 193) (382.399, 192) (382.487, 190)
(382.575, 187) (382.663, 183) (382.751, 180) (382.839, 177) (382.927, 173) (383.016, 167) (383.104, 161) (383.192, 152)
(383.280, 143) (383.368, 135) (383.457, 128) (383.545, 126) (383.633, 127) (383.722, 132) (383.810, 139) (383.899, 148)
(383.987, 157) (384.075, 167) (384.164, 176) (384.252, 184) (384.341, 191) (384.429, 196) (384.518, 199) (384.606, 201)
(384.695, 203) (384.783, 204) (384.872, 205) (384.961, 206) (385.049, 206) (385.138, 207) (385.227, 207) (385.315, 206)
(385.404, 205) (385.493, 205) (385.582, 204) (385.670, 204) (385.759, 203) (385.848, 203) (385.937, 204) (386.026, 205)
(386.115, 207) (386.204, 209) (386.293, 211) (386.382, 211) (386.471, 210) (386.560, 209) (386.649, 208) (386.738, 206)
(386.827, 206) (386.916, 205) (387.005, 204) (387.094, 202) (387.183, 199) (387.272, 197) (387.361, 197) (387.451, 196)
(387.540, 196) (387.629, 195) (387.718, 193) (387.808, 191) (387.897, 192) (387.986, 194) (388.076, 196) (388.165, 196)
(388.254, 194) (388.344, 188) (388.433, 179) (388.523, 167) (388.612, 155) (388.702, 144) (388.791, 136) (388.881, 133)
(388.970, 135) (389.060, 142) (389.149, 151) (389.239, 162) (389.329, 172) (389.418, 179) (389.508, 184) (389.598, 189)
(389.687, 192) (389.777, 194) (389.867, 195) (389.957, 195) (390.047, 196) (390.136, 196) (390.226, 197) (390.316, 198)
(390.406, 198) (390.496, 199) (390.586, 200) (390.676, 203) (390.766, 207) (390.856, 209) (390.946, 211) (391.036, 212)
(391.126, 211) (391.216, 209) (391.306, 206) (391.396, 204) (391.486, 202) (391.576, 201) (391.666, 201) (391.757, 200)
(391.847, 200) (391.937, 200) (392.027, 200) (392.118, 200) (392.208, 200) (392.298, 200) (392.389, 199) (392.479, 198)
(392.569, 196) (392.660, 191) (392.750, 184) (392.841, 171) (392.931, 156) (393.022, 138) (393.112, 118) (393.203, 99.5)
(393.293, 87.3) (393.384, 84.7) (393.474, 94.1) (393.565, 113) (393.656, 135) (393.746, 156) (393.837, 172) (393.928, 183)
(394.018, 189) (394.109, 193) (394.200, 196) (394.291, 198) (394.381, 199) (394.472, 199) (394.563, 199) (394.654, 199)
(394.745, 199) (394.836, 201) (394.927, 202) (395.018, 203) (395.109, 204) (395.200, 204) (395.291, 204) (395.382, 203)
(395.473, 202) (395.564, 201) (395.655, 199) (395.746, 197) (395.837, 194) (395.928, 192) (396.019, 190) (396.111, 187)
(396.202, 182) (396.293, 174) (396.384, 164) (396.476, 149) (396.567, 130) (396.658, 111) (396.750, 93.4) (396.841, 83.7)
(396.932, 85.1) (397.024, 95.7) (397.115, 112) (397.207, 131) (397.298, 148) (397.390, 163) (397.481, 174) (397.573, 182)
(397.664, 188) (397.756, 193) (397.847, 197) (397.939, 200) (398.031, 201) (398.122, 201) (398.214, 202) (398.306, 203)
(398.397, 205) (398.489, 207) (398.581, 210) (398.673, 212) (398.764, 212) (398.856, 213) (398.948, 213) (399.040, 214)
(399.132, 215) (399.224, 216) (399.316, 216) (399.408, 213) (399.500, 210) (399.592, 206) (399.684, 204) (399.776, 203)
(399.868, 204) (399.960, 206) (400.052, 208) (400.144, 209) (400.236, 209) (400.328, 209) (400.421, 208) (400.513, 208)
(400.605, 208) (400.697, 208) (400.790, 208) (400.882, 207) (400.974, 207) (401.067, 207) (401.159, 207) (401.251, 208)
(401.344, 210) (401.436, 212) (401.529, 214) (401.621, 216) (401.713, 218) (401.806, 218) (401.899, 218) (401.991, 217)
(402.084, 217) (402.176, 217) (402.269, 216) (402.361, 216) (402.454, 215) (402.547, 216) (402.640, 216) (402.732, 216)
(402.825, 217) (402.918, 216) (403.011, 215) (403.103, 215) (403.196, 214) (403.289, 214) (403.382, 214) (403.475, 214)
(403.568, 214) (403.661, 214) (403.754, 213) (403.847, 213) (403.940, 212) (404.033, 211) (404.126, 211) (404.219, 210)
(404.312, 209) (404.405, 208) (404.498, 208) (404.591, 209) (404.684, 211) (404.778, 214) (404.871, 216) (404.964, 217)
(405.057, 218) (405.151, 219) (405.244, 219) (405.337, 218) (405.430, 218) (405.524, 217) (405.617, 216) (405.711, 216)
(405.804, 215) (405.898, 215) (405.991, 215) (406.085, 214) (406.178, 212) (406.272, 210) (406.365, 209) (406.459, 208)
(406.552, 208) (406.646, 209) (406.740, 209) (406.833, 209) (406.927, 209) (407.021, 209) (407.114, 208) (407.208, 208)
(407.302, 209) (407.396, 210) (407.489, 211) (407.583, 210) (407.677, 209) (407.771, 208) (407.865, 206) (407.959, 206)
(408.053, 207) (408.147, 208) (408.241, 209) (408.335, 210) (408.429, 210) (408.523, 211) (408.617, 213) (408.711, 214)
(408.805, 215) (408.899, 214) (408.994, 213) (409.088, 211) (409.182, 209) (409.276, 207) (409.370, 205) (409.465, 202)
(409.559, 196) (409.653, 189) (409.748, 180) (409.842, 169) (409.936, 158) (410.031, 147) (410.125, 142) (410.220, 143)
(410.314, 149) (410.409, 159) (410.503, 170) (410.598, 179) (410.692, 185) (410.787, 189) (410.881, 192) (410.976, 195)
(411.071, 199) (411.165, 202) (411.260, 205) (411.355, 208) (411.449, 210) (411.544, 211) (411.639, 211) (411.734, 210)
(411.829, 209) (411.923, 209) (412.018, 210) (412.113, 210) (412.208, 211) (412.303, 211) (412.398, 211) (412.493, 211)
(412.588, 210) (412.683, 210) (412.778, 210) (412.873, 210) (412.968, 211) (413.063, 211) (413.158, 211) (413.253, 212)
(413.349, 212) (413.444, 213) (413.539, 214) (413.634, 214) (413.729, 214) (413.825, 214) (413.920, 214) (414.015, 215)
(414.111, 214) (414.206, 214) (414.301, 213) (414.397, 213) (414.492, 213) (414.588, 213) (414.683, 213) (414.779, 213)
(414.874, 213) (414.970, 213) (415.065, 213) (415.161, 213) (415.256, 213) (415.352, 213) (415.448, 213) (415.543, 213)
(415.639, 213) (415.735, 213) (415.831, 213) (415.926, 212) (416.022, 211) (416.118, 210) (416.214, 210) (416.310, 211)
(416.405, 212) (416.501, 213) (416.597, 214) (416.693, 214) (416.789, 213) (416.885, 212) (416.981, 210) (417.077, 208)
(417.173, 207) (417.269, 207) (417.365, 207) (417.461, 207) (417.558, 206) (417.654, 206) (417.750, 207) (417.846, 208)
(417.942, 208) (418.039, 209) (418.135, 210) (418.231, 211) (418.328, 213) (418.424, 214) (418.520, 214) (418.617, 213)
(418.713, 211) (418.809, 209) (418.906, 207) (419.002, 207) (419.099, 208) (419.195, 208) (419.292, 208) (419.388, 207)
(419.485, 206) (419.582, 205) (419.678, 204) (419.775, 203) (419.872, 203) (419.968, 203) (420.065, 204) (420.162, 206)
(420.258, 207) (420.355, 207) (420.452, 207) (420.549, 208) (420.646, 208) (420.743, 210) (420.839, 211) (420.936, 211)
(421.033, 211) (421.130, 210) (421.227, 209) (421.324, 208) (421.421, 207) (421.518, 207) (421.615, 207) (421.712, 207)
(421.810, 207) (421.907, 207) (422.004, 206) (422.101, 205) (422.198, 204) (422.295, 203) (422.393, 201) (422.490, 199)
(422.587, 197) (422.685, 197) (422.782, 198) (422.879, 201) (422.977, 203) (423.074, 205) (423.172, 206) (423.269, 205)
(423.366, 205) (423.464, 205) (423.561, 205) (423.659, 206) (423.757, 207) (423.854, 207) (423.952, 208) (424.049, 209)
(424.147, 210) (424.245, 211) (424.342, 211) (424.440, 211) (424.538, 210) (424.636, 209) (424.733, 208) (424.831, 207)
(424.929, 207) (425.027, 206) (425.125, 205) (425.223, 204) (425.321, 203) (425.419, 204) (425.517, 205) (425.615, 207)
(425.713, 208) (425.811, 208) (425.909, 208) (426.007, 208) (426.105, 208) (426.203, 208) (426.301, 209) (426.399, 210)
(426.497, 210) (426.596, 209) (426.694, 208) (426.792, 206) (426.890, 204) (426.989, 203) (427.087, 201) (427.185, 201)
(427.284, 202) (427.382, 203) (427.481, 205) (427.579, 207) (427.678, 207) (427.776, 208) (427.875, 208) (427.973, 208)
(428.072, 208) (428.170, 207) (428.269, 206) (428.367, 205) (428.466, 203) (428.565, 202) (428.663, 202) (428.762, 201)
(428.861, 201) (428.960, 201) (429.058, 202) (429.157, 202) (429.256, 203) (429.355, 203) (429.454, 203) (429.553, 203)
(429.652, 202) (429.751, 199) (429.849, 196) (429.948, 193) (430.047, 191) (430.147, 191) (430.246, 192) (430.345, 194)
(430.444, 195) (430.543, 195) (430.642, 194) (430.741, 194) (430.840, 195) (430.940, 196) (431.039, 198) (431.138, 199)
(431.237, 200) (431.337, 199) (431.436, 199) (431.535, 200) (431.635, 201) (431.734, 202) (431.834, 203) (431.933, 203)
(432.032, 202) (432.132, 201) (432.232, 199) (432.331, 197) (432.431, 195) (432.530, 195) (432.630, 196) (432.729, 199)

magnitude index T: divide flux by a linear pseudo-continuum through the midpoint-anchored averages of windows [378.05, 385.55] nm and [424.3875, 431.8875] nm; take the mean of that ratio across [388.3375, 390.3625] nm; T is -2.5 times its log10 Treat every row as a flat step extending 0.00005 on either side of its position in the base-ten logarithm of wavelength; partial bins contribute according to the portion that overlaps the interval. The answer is 0.07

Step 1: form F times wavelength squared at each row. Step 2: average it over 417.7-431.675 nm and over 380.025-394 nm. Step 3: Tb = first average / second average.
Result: 1.3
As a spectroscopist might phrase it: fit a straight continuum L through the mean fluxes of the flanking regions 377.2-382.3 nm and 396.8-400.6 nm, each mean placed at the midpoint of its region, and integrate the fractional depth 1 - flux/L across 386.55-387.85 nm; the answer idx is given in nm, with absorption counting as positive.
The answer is -0.10 nm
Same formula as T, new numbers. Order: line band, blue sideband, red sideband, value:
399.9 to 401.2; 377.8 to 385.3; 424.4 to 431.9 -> -0.098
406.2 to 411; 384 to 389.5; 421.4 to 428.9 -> 0.010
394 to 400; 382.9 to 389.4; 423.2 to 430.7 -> 0.014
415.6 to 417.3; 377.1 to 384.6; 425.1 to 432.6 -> -0.084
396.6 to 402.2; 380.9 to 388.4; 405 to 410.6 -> 0.024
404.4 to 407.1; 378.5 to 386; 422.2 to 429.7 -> -0.100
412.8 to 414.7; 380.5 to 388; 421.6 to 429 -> -0.062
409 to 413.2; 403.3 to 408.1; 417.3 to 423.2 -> 0.078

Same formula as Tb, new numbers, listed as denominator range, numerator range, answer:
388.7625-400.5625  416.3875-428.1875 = 1.29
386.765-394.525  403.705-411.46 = 1.21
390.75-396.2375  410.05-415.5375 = 1.21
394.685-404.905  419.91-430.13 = 1.17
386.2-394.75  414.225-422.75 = 1.30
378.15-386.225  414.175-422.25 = 1.37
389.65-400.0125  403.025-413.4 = 1.19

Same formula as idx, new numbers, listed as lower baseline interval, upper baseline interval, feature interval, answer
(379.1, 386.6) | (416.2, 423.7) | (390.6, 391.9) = -0.114 nm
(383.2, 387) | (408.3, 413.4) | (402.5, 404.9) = -0.215 nm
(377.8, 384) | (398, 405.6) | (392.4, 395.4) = 0.410 nm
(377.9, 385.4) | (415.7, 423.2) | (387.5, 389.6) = 0.144 nm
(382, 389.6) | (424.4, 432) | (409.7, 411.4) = 0.164 nm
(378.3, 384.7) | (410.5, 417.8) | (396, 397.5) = 0.422 nm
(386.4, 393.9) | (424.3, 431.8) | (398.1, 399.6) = -0.185 nm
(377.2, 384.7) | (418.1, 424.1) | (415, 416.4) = -0.066 nm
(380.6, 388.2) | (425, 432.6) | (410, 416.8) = -0.244 nm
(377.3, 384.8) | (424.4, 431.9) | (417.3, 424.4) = -0.271 nm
